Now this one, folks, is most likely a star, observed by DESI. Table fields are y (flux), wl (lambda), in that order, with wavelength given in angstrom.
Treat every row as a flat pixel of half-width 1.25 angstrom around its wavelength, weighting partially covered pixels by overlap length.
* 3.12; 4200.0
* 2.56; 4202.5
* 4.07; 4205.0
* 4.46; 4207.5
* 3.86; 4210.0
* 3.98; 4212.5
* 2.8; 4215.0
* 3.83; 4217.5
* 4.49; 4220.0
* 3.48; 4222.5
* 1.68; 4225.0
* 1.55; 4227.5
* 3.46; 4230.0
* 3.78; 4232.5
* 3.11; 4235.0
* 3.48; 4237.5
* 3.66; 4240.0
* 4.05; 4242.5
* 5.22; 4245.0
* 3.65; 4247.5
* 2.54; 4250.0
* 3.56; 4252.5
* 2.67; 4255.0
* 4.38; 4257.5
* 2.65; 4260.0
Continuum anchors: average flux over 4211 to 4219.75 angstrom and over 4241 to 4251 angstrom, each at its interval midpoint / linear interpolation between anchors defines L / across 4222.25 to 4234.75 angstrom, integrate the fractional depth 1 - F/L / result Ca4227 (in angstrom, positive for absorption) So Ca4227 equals 3.3 angstrom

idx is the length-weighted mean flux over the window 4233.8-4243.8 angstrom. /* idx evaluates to 3.59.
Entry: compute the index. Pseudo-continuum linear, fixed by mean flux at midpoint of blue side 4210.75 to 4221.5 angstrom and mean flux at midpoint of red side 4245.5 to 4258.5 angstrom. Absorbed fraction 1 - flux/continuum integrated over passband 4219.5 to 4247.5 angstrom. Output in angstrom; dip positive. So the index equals 1.3 angstrom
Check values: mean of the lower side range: 3.77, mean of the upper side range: 3.45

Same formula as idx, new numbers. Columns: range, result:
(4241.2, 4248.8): 4.29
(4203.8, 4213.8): 4.09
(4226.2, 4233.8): 2.92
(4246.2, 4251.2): 3.12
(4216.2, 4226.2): 3.38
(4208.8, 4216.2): 3.55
